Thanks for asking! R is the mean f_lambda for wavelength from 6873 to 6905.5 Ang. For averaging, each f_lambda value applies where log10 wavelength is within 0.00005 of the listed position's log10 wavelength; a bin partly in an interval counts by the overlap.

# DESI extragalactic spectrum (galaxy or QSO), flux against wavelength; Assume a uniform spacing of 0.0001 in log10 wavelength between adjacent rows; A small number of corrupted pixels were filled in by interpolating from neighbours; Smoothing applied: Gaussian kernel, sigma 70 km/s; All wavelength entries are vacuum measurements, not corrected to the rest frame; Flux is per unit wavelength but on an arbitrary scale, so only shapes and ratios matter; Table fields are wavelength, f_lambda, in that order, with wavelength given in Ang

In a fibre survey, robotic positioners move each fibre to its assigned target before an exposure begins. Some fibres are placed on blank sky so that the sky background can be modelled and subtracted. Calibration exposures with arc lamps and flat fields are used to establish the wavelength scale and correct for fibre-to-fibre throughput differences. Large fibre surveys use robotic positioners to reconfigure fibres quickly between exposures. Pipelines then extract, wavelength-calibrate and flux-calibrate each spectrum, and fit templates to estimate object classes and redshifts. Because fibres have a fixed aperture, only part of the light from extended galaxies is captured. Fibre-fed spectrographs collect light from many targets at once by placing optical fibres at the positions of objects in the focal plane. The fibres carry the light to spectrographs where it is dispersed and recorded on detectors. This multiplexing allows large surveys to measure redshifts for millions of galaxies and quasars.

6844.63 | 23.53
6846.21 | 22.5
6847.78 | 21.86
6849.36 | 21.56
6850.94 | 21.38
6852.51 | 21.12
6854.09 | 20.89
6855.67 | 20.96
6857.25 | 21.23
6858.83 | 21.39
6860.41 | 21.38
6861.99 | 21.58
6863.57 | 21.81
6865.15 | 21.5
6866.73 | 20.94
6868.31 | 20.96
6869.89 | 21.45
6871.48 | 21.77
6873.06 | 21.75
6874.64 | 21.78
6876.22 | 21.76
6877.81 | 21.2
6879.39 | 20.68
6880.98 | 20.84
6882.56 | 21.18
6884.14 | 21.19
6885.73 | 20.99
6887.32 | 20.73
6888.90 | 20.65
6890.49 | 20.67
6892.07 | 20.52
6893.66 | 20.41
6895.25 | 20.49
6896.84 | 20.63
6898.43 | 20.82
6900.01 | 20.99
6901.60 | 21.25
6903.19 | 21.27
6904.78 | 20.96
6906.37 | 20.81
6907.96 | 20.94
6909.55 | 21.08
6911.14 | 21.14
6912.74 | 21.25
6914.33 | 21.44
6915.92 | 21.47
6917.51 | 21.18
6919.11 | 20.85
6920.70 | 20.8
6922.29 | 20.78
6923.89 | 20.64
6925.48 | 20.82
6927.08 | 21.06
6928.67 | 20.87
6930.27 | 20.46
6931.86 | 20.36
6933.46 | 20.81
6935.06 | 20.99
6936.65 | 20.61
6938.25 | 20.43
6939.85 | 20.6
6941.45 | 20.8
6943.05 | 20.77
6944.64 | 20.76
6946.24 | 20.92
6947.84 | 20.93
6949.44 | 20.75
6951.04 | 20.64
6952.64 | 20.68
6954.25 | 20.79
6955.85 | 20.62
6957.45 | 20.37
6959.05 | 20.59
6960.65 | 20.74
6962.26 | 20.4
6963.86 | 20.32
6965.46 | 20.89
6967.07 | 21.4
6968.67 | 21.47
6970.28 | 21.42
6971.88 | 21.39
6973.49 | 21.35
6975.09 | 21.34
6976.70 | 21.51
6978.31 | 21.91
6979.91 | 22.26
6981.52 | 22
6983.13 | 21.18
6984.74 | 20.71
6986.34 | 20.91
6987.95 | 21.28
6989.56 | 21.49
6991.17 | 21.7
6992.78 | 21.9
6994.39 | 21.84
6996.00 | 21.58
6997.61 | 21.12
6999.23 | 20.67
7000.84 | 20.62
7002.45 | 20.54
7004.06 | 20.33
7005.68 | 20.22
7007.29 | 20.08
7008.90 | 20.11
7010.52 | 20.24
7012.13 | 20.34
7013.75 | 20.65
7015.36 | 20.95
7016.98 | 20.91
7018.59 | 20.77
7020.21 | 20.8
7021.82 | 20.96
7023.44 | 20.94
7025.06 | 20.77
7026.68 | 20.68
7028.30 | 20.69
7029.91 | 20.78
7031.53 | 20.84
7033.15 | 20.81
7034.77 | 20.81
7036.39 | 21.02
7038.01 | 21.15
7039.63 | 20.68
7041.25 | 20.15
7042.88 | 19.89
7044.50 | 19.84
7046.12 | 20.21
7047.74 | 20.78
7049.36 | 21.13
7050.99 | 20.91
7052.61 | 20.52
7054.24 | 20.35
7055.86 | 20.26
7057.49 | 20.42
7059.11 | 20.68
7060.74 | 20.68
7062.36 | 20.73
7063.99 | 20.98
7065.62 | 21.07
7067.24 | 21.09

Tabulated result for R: 21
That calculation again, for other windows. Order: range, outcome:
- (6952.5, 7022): 21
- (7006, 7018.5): 20.5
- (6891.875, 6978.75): 20.9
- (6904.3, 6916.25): 21.1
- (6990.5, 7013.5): 20.8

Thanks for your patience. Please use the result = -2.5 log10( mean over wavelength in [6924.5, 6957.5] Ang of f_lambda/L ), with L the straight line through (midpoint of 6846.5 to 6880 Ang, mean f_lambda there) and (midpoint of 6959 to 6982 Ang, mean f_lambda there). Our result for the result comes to 0.030 mag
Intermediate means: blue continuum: 21.4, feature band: 20.7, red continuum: 21.3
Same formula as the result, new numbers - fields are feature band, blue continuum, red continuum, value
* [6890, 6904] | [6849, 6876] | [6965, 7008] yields 0.03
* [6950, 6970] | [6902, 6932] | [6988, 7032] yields 0.01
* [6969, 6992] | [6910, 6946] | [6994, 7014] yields -0.04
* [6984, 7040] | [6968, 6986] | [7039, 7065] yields 0.01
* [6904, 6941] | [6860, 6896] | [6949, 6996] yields 0.01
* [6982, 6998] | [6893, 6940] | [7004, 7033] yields -0.04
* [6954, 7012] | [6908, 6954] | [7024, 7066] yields -0.01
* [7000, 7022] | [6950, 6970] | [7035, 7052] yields 0.01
